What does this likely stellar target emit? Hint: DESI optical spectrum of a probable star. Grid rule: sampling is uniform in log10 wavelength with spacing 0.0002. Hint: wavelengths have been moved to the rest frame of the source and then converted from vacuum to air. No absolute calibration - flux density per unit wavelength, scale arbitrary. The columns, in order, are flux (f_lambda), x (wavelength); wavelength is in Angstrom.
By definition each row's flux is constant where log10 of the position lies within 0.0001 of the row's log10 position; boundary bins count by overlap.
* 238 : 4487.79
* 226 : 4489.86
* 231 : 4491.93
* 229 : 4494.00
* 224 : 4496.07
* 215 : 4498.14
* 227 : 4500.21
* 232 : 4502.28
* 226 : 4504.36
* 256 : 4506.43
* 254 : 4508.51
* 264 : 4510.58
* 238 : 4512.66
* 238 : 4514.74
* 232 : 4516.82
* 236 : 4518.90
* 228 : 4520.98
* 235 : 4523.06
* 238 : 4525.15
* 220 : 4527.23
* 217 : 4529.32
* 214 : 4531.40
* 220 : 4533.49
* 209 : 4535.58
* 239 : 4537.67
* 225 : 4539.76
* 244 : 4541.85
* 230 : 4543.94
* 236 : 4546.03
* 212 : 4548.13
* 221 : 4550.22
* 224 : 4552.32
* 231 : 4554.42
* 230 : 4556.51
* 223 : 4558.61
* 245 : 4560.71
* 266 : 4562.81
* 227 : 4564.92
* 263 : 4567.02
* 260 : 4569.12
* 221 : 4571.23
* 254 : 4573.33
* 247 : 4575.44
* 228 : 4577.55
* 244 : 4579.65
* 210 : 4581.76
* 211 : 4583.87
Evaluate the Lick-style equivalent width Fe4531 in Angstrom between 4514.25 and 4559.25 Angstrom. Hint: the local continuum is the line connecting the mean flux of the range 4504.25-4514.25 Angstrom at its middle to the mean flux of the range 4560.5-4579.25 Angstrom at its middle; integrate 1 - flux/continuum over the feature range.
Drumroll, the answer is 3.7 Angstrom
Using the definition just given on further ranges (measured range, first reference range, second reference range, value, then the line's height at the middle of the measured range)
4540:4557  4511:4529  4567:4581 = 0.74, 239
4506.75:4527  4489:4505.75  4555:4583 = -0.86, 230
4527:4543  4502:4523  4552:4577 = 1.13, 241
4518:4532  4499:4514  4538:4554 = 0.50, 236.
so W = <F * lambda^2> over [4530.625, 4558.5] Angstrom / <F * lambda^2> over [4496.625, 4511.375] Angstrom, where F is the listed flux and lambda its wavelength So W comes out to 0.96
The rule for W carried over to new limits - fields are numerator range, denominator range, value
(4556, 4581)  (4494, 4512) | 1.05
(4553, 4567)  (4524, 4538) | 1.09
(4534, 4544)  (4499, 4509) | 0.98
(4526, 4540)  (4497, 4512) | 0.93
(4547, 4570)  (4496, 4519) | 1.02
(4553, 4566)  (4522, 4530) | 1.05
